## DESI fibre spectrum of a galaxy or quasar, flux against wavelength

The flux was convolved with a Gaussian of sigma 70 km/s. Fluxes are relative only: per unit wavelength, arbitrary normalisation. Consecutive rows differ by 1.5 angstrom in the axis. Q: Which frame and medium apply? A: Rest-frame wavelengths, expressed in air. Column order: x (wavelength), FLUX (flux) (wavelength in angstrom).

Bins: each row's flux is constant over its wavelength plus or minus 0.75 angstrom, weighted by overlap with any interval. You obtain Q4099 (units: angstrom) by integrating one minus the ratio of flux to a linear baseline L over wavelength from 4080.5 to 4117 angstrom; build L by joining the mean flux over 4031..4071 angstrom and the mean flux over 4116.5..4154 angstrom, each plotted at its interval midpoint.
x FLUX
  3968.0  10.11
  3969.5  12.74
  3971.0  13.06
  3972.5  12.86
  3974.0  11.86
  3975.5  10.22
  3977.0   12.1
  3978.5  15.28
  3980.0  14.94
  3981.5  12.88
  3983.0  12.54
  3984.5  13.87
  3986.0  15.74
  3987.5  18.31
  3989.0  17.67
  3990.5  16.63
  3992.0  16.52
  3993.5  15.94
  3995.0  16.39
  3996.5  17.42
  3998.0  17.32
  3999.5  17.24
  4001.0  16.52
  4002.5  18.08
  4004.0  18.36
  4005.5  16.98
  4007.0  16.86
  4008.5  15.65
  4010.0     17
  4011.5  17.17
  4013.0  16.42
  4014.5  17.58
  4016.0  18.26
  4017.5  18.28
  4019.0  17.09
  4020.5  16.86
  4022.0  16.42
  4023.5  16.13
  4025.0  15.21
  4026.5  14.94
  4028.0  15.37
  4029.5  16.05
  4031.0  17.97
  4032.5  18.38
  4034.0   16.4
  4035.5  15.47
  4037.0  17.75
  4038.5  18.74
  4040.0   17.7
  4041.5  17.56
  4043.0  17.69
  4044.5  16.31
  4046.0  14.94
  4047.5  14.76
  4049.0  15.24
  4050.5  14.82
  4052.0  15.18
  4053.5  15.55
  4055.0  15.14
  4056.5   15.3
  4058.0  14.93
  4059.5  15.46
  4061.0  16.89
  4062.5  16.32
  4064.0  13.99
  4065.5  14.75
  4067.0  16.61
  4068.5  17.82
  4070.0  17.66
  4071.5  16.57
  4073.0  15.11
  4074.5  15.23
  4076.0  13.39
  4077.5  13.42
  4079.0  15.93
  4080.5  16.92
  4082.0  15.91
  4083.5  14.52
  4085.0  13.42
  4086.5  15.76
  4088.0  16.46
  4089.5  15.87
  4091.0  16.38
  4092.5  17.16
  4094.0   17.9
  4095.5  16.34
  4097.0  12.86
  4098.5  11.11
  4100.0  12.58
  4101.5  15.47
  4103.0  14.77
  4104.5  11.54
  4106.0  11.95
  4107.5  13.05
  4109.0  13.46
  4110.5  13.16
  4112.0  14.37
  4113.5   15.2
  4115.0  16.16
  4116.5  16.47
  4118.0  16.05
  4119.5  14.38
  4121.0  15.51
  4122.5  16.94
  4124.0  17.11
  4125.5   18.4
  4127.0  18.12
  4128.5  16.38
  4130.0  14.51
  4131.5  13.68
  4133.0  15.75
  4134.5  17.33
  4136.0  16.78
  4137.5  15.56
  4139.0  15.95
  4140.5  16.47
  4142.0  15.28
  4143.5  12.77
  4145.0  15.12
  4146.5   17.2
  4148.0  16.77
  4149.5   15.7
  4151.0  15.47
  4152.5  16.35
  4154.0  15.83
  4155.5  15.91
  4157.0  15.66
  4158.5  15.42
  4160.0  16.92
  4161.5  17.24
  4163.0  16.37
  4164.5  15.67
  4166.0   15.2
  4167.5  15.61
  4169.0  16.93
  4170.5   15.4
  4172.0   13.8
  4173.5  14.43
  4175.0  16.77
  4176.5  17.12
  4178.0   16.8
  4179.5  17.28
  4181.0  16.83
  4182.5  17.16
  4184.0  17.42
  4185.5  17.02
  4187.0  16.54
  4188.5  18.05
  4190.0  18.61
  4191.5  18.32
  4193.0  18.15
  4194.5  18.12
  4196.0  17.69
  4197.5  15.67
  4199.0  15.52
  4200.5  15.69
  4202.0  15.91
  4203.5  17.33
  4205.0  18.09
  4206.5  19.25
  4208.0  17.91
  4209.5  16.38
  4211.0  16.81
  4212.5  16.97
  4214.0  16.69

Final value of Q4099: 3.2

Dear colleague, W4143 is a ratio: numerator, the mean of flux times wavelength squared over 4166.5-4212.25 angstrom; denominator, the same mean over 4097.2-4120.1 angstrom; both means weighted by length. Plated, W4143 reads 1.26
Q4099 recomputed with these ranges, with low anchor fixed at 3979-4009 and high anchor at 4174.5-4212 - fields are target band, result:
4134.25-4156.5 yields 1.48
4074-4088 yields 1.40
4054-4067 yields 0.92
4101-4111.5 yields 2.18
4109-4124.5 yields 1.34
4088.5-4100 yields 1.06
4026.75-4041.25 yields -0.49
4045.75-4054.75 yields 0.79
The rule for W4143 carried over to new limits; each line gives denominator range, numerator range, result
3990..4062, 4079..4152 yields 0.97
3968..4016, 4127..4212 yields 1.15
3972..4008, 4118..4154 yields 1.10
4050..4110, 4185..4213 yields 1.21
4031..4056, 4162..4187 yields 1.06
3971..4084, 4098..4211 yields 1.07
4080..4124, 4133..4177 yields 1.09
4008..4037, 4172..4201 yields 1.10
